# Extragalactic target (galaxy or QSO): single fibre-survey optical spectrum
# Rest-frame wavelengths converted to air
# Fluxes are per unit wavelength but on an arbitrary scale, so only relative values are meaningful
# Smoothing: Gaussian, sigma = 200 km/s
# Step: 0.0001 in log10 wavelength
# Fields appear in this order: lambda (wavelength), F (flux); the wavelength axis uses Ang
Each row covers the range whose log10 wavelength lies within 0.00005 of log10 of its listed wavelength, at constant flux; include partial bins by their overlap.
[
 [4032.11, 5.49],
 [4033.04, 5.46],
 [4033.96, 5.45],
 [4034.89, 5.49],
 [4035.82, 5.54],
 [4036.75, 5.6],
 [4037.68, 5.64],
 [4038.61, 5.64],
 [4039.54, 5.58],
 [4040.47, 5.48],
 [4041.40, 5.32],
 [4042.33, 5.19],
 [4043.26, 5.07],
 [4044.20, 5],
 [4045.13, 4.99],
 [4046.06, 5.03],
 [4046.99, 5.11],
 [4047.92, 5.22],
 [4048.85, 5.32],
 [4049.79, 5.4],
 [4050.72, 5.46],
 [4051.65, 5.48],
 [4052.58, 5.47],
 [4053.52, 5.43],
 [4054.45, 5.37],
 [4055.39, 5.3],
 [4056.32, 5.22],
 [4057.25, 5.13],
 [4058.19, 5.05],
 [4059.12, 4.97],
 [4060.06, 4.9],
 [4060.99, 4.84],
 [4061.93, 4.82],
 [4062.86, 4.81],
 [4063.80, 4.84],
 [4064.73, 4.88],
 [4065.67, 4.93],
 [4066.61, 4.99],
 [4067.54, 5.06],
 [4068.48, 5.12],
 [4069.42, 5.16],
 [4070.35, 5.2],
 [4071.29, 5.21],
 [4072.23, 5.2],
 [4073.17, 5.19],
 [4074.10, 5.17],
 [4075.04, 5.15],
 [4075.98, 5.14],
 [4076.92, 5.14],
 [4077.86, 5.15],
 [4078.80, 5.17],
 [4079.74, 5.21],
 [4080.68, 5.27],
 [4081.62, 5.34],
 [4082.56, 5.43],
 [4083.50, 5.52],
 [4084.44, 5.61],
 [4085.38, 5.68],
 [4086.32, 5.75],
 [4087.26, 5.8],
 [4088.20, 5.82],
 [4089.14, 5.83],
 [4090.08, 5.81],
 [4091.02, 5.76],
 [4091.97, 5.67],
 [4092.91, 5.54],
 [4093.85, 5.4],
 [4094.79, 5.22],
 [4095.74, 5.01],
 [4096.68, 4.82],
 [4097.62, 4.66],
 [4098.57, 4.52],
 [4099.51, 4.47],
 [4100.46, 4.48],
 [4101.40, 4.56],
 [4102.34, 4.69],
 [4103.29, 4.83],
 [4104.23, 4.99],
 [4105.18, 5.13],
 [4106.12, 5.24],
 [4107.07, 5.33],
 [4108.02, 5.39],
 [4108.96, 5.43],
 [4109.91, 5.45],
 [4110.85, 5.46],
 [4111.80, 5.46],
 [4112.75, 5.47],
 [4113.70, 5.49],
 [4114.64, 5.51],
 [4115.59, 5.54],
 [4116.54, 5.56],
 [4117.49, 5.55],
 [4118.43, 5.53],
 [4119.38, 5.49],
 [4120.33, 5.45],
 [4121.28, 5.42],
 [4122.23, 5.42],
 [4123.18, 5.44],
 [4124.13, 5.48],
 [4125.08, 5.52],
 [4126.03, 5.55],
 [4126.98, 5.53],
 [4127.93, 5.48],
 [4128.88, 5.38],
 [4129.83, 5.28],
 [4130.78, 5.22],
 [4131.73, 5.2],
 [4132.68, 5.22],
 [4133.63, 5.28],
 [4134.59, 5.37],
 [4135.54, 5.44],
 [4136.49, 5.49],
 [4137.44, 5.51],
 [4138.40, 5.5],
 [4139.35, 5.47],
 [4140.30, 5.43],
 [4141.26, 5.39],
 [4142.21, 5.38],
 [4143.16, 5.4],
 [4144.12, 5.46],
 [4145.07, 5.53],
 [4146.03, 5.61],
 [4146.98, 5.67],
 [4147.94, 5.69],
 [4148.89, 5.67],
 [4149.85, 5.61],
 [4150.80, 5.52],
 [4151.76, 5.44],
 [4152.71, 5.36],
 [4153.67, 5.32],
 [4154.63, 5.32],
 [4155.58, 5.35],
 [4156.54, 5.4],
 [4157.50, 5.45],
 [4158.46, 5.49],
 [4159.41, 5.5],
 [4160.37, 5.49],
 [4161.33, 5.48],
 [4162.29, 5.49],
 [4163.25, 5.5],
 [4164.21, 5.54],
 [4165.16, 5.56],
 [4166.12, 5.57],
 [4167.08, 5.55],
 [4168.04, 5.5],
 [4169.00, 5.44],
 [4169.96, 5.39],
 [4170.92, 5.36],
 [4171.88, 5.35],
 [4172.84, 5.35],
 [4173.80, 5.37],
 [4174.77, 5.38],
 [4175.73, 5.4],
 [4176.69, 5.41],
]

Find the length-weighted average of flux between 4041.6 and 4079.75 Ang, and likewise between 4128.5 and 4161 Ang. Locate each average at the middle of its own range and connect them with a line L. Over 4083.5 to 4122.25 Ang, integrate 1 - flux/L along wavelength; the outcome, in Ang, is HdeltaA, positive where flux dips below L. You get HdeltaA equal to -0.3 Ang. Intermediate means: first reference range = 5.13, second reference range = 5.44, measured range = 5.32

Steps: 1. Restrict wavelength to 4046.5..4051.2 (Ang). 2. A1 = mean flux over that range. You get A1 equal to 5.31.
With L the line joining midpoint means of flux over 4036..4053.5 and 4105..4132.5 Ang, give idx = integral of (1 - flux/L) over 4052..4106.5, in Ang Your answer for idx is 2.1 Ang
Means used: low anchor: 5.34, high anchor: 5.43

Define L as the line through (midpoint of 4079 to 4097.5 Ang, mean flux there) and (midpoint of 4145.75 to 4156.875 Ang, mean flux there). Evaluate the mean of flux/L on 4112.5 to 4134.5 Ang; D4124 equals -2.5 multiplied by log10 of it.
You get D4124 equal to 0.011 mag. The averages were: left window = 5.48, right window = 5.5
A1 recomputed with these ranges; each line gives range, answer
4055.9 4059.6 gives 5.09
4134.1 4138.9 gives 5.46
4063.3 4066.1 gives 4.88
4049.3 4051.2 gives 5.42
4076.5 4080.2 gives 5.16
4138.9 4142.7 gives 5.42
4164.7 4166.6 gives 5.56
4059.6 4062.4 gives 4.86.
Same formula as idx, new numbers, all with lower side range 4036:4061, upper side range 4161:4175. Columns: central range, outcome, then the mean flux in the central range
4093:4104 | 1.10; 4.82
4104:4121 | -0.15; 5.42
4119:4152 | -0.30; 5.45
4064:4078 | 0.54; 5.11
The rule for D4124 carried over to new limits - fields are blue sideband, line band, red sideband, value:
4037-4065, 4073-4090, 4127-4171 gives -0.03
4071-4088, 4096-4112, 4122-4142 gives 0.08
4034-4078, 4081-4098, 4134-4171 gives -0.04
